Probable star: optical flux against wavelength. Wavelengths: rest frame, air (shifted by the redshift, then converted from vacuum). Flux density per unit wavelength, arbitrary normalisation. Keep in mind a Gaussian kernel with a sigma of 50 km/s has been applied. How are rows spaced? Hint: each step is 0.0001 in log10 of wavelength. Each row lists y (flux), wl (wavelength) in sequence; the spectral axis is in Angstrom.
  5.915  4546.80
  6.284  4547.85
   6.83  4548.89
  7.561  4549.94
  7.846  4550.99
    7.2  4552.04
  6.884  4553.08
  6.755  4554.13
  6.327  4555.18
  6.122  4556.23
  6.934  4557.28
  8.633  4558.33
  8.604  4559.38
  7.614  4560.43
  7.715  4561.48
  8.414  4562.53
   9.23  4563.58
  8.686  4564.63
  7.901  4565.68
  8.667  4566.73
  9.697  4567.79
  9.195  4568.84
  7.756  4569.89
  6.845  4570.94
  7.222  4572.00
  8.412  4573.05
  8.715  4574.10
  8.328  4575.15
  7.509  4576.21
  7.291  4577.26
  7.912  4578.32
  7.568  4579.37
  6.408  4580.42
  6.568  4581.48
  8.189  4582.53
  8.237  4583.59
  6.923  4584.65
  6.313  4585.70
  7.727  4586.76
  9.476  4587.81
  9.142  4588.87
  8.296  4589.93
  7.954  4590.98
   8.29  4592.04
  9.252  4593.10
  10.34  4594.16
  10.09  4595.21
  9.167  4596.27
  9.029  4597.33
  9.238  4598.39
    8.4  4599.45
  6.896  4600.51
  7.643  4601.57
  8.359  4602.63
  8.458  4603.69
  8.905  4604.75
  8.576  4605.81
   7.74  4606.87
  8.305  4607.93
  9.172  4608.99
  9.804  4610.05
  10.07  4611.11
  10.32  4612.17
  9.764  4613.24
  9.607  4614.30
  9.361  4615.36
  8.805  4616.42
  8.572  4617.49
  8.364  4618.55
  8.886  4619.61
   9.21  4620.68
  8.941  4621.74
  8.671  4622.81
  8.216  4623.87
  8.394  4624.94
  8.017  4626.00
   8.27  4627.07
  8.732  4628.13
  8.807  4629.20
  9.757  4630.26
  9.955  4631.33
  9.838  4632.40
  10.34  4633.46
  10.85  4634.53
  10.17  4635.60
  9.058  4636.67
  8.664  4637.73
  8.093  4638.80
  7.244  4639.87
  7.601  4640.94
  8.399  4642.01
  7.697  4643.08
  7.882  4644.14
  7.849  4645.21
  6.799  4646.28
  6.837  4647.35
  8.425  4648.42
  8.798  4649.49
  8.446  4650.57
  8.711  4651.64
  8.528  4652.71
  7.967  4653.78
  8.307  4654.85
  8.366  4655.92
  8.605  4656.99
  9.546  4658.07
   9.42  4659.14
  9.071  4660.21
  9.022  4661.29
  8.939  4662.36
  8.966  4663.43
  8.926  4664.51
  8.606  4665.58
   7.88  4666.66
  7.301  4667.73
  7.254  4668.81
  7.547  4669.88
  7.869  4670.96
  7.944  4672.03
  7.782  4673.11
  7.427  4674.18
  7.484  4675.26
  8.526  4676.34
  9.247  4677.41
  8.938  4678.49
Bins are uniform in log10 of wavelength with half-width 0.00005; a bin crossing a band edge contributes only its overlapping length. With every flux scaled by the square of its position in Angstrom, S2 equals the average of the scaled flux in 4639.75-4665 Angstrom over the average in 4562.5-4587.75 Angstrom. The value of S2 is 1.09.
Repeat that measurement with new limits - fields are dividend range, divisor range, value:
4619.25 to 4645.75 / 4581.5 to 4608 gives 1.06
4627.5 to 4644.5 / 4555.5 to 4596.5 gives 1.13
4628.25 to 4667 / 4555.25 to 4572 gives 1.12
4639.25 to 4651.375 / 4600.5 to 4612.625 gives 0.91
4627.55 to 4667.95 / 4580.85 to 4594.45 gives 1.09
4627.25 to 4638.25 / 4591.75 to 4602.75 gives 1.10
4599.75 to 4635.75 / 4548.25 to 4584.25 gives 1.18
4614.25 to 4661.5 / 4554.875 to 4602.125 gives 1.10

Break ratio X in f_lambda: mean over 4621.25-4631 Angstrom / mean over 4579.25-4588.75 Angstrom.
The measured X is 1.1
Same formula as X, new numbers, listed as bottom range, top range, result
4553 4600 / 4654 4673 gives 1.04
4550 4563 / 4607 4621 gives 1.24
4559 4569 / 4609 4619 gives 1.10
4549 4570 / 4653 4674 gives 1.06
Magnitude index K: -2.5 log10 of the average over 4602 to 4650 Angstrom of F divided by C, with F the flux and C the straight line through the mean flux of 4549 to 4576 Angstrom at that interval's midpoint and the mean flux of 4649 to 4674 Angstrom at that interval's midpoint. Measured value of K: -0.07 mag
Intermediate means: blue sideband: 7.87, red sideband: 8.41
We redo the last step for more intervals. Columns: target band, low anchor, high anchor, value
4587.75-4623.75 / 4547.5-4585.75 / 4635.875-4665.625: -0.114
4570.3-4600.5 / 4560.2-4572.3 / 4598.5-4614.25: 0.049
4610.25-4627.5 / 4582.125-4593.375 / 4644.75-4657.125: -0.109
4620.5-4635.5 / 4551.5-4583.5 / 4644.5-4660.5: -0.122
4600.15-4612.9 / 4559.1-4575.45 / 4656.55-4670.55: -0.041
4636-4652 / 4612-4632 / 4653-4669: 0.090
